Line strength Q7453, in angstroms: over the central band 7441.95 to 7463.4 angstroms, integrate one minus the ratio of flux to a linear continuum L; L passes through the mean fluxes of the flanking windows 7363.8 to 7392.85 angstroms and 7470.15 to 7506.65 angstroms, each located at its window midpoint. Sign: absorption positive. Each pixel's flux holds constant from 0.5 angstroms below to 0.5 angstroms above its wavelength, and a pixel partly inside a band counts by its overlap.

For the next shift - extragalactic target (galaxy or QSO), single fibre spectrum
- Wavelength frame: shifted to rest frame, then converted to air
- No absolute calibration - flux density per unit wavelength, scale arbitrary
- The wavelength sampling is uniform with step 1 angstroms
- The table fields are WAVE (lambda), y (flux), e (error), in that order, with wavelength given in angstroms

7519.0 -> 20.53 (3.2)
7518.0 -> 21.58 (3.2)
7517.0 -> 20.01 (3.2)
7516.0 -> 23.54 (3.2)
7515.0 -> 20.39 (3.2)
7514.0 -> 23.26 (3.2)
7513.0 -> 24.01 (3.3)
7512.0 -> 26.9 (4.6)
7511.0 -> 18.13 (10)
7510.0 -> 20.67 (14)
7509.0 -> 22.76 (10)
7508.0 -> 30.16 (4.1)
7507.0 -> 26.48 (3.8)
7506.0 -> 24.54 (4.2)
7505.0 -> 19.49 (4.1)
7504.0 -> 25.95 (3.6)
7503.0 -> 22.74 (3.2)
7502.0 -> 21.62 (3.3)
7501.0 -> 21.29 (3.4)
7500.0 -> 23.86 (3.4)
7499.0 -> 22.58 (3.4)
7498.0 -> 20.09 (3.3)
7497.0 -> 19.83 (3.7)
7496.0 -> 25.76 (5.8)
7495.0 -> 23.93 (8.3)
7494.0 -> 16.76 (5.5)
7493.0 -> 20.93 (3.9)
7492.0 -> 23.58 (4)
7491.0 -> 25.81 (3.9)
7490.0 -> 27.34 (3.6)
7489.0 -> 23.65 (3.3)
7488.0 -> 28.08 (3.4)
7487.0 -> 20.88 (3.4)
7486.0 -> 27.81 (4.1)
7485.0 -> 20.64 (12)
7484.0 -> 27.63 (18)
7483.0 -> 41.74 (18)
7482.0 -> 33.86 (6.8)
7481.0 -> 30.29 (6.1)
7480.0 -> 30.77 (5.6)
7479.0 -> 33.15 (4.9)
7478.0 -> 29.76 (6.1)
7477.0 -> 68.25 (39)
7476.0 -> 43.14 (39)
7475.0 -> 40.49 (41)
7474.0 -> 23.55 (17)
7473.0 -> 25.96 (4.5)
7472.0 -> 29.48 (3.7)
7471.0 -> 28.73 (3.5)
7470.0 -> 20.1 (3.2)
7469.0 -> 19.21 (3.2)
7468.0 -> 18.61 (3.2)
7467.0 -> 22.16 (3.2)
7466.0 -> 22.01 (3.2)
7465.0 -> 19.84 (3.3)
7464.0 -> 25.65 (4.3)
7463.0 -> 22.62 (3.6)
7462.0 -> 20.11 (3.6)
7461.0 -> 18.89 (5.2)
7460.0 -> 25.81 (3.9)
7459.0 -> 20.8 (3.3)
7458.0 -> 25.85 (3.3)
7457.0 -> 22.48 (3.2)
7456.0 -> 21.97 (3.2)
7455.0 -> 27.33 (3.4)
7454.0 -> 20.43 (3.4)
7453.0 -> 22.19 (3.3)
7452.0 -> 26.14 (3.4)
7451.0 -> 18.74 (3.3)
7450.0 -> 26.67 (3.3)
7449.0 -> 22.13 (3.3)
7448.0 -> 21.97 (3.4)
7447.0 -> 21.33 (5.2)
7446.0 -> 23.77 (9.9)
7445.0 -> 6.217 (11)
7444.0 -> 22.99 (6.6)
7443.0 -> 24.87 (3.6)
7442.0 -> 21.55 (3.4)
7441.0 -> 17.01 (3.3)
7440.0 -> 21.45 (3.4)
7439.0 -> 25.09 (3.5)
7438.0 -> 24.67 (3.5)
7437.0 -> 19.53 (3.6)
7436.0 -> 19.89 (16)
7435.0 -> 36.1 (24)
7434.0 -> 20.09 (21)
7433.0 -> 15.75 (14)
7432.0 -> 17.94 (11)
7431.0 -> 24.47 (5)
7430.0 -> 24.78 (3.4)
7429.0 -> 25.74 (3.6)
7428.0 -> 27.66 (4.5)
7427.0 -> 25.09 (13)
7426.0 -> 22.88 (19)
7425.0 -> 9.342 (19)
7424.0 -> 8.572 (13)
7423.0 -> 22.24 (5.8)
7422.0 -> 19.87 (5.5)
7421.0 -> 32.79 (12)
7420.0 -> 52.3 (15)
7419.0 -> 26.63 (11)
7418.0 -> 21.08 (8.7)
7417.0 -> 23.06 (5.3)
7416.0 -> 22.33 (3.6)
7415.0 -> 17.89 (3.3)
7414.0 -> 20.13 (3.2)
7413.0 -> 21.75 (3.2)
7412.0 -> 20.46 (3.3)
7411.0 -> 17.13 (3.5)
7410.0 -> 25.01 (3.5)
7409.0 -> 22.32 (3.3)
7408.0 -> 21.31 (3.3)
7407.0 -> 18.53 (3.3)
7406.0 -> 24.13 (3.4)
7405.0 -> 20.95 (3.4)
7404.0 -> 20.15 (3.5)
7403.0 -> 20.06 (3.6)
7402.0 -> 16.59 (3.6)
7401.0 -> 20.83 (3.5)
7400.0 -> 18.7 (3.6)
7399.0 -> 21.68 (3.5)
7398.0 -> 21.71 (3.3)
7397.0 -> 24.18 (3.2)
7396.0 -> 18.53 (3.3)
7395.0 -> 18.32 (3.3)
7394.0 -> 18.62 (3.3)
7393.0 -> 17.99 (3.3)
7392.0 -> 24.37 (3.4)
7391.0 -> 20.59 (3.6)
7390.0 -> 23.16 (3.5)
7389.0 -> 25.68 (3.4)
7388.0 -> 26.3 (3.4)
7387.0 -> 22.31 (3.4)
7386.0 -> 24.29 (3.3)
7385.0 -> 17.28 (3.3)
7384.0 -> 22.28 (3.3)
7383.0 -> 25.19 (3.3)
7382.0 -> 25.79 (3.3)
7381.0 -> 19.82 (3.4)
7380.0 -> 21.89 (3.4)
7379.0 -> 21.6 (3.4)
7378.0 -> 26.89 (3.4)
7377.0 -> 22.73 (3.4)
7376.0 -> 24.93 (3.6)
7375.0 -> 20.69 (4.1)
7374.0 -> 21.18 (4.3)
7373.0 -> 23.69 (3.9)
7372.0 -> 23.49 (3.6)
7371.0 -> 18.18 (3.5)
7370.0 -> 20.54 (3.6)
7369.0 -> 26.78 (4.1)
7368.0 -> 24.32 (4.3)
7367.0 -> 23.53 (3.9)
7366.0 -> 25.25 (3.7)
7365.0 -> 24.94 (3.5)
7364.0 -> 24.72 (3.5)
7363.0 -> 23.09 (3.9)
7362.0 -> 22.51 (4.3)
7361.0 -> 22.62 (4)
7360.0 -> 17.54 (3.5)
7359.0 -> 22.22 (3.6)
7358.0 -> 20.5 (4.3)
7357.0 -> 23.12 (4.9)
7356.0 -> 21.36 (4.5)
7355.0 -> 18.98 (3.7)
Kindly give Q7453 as 3.3 angstroms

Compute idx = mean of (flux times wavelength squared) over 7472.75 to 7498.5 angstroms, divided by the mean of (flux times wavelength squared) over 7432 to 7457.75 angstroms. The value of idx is 1.3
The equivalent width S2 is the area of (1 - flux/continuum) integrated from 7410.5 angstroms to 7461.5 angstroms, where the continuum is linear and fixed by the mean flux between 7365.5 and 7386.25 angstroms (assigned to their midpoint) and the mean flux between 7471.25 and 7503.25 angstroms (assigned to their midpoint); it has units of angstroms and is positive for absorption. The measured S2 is 6.3 angstroms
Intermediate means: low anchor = 22.9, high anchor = 28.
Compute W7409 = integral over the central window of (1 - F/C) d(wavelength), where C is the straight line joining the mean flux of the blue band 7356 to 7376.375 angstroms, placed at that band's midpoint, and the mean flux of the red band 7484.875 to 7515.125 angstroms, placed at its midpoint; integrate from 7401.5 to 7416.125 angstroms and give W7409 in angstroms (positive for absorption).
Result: 1.48 angstroms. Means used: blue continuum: 22.6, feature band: 20.5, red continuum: 23.3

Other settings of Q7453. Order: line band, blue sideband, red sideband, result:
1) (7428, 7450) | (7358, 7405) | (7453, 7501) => 2.2 angstroms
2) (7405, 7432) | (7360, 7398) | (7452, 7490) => 1.9 angstroms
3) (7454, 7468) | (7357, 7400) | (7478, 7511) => 1.0 angstroms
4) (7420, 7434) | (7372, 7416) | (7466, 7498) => 0.9 angstroms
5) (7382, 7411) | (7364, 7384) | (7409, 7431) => 2.2 angstroms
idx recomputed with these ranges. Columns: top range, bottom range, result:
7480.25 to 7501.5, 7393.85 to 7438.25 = 1.16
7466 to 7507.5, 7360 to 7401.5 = 1.23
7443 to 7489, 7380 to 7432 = 1.19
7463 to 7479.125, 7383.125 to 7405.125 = 1.40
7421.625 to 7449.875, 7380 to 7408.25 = 1.00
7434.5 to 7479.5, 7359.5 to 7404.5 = 1.15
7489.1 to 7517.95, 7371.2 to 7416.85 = 1.09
